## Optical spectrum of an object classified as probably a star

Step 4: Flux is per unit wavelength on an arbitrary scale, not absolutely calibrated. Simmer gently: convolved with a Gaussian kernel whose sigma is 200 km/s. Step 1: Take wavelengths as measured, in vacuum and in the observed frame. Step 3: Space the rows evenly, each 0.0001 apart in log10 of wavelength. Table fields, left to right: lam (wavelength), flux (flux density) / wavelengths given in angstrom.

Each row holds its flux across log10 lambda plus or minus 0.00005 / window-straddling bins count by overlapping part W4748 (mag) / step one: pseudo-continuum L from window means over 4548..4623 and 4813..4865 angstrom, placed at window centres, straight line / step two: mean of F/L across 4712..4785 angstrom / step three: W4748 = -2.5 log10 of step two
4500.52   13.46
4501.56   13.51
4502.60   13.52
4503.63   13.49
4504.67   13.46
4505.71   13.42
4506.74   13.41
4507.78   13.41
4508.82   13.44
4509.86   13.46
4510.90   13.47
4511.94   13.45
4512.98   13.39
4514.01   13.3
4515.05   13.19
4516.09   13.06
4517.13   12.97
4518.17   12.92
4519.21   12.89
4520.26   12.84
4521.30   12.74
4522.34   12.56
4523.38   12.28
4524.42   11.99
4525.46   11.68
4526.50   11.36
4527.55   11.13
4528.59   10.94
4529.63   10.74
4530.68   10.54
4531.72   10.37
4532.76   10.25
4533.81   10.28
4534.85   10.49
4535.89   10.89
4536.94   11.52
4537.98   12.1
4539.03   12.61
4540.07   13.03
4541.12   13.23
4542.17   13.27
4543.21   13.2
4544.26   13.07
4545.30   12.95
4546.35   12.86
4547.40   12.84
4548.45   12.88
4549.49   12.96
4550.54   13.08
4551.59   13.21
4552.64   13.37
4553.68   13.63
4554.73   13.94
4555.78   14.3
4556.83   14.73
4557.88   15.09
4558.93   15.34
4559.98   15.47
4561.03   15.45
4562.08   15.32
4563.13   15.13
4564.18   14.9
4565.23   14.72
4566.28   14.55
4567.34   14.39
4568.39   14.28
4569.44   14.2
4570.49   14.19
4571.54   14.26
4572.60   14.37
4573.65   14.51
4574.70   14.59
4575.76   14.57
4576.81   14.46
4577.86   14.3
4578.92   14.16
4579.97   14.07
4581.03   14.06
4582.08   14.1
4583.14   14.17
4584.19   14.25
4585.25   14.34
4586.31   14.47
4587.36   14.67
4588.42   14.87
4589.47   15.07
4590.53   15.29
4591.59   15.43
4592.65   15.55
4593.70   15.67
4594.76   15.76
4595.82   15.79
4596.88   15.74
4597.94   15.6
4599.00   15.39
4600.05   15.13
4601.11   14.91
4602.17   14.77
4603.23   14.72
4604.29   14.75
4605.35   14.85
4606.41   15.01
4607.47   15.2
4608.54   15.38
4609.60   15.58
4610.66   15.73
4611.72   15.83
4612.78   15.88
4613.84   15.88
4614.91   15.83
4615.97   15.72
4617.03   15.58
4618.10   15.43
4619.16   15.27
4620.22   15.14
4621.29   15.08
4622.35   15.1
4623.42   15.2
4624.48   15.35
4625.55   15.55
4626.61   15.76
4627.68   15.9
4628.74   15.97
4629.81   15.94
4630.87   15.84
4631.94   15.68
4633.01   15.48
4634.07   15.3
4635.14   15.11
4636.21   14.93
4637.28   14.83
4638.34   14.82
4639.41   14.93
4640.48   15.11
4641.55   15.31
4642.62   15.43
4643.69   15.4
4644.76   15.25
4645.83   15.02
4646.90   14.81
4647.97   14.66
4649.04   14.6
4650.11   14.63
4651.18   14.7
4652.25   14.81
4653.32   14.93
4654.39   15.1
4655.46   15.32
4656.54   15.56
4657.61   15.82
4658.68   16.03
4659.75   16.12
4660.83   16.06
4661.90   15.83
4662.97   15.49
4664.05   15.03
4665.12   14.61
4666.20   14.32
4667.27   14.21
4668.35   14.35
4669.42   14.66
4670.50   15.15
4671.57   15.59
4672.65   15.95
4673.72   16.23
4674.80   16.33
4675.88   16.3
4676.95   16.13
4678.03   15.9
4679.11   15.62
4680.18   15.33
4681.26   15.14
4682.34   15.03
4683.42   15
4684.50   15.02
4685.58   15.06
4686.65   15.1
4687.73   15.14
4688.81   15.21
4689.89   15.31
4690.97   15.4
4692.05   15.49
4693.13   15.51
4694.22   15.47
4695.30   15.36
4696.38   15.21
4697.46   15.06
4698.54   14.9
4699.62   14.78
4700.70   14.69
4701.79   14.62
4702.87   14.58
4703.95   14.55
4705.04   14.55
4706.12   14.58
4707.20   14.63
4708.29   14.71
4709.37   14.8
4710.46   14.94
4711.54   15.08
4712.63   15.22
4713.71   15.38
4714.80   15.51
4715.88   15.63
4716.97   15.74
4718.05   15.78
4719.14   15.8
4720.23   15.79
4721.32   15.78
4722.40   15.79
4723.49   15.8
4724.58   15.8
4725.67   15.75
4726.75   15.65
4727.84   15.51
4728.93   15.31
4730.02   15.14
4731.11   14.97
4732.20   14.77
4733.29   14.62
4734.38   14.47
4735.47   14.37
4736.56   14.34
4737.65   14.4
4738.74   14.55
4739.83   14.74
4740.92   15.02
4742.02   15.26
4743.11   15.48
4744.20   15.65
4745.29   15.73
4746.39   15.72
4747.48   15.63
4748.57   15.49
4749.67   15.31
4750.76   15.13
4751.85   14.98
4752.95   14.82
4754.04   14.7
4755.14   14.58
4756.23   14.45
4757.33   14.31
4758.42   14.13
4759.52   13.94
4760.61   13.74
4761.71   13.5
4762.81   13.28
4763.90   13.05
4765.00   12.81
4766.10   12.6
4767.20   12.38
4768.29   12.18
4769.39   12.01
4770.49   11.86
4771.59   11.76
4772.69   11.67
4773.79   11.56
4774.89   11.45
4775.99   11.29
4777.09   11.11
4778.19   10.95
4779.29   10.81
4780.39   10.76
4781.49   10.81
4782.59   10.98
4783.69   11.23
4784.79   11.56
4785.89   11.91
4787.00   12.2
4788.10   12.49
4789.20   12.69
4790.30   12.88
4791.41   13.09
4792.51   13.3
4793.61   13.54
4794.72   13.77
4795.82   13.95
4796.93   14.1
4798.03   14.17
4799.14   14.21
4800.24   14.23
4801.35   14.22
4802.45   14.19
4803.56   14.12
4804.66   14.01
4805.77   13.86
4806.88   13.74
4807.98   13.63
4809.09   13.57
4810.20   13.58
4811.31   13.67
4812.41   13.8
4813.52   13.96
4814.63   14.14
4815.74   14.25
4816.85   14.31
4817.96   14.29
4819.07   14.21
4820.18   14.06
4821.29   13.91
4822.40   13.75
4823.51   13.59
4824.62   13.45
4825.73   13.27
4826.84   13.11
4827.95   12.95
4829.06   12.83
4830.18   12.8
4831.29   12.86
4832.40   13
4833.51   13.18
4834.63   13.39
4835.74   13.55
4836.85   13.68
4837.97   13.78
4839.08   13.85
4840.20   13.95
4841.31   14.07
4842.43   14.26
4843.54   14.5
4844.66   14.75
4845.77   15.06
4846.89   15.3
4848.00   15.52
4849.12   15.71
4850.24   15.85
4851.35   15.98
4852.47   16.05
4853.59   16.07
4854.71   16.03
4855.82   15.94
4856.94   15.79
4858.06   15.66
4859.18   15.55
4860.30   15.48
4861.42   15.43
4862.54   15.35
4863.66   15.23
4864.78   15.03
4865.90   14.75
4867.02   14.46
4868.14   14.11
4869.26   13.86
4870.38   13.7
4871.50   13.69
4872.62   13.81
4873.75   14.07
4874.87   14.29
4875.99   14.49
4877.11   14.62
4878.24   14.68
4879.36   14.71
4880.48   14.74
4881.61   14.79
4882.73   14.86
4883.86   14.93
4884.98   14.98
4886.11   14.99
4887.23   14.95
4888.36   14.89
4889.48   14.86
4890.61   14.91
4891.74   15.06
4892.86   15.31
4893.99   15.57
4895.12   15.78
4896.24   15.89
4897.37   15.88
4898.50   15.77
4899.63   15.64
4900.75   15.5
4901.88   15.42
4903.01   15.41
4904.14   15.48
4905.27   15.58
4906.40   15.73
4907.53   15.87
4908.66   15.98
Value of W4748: 0.04 mag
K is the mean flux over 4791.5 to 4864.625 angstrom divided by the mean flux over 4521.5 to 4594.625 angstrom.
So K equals 1.05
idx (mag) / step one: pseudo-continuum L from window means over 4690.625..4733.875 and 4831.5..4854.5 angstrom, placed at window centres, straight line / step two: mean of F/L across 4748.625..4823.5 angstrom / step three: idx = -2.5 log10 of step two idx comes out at 0.12 mag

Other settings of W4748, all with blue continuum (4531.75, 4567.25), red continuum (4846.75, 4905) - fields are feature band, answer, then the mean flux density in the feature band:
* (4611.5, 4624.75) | -0.13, 15.5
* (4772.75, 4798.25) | 0.20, 12.2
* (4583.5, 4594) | -0.11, 14.9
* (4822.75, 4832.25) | 0.14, 13.1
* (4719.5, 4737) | -0.07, 15.3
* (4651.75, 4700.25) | -0.10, 15.3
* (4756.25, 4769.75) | 0.10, 13.2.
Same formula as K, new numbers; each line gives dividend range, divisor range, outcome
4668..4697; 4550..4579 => 1.07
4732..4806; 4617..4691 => 0.88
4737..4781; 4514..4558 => 1.09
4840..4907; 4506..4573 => 1.15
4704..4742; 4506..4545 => 1.23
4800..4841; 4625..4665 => 0.89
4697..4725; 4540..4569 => 1.08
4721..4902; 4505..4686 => 0.98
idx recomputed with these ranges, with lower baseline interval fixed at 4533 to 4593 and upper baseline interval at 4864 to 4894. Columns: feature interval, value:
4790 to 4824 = 0.044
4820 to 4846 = 0.068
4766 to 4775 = 0.202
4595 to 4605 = -0.092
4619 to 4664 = -0.091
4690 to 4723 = -0.071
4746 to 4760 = -0.039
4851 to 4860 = -0.092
